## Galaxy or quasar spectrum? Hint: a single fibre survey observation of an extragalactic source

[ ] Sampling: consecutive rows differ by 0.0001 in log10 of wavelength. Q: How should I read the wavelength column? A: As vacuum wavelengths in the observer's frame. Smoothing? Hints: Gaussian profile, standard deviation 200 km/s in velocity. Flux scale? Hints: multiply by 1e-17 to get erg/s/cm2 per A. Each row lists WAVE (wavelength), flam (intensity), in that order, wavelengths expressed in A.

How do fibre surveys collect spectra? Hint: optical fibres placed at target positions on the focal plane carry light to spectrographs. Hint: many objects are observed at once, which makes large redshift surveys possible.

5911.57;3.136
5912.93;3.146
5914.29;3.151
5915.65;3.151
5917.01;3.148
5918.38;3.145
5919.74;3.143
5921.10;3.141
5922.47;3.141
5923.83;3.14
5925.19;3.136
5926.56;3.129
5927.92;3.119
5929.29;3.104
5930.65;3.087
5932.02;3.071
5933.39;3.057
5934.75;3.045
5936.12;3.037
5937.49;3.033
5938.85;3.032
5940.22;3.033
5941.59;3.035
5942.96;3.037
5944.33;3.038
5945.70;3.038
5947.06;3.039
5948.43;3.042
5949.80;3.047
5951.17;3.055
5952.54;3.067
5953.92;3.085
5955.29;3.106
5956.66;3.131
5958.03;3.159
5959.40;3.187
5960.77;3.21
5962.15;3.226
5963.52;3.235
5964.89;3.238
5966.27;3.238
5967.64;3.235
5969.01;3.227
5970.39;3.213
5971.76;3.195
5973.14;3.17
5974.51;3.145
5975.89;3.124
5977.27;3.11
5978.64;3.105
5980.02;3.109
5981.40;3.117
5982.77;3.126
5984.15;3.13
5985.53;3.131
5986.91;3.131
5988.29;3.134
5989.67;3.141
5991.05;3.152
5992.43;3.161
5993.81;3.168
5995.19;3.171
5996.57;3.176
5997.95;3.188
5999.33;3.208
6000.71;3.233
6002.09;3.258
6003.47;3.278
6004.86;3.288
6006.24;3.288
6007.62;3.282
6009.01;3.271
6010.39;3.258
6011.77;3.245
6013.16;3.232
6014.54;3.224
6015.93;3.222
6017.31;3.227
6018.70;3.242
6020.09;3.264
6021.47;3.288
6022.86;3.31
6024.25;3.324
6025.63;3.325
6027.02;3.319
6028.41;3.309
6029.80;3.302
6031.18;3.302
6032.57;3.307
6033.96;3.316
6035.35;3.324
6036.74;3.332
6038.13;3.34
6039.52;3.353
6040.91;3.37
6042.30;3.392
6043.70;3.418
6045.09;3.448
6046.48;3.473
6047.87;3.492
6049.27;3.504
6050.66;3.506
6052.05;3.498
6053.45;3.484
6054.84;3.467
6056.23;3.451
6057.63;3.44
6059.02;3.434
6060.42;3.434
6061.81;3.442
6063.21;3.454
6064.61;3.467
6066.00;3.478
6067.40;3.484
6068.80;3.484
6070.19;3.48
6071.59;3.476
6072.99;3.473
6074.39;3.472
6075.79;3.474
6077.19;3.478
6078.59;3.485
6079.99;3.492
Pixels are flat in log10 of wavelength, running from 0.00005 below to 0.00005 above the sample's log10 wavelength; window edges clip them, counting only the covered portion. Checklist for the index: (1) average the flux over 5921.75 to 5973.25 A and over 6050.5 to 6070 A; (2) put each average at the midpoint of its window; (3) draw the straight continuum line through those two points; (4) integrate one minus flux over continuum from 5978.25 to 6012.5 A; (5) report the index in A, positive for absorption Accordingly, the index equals 0.8 A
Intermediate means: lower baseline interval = 3.12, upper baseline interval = 3.47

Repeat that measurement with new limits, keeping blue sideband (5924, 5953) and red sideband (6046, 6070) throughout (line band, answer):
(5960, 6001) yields 0.4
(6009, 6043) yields 0.7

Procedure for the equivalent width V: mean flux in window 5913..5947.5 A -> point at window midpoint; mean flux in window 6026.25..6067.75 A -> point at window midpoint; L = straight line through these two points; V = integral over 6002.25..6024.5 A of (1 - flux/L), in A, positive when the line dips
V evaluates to 0.4 A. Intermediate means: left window 3.09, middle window 3.26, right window 3.41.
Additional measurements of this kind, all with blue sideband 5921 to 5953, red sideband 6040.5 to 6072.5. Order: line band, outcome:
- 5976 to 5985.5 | 0.3 A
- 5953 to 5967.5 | -0.2 A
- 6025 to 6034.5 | 0.2 A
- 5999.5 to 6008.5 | 0.1 A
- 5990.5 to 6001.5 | 0.3 A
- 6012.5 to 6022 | 0.3 A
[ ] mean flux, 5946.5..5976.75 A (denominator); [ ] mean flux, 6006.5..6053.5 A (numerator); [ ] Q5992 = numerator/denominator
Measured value 1.06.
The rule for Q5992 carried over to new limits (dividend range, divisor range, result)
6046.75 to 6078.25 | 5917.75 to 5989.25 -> 1.11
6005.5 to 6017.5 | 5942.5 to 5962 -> 1.05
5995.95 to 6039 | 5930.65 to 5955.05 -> 1.07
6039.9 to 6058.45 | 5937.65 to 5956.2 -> 1.13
